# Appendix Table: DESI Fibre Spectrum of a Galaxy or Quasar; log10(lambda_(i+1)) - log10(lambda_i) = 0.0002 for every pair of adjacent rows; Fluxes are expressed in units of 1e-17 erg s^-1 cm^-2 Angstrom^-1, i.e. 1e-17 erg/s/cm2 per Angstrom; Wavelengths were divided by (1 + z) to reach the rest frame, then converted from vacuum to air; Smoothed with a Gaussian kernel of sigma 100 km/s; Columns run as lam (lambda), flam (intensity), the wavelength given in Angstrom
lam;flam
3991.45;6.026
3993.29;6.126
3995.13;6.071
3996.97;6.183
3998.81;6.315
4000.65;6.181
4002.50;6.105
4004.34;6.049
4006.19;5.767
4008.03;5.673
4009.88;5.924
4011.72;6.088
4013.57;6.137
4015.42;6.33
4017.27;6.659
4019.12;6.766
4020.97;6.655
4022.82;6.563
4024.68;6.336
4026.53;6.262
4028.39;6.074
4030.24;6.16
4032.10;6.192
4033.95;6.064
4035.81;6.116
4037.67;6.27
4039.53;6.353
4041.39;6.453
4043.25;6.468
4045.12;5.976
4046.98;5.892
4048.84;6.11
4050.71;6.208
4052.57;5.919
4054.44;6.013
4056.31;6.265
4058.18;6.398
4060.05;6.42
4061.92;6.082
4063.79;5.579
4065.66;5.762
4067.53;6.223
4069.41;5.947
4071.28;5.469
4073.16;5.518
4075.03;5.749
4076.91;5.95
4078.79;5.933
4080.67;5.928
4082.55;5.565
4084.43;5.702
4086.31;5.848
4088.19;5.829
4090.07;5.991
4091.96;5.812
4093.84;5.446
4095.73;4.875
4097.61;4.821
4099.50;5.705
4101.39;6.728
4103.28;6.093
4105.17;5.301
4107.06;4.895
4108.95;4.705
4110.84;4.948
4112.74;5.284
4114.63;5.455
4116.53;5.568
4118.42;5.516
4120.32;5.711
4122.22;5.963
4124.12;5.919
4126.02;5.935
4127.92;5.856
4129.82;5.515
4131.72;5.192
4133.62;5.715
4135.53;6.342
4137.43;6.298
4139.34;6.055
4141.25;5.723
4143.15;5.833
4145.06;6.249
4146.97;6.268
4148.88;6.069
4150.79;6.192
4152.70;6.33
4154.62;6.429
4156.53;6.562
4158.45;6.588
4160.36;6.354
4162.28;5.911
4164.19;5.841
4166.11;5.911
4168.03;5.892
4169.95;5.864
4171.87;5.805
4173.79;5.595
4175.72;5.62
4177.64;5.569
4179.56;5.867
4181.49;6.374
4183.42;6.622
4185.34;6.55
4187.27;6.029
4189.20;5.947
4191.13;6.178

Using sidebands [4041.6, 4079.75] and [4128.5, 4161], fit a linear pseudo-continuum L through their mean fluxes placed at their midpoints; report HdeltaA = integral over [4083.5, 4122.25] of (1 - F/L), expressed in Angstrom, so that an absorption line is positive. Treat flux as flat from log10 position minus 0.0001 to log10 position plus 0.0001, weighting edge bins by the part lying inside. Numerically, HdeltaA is 3.4 Angstrom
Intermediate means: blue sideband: 6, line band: 5.52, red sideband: 6.1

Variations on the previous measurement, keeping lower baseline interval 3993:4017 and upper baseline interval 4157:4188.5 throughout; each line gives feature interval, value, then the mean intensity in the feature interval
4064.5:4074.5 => 0.48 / 5.78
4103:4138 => 2.75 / 5.57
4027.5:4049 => -0.37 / 6.18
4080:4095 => 0.77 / 5.75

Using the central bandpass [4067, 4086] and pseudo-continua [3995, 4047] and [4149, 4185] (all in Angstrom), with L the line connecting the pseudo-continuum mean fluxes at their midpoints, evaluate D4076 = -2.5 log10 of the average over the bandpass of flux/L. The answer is 0.07 mag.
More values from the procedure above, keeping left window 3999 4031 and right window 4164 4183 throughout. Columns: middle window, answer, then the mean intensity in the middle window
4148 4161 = -0.08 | 6.36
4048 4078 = 0.02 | 5.97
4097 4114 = 0.12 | 5.4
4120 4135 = 0.04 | 5.74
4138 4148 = -0.02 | 6.04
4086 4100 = 0.10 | 5.52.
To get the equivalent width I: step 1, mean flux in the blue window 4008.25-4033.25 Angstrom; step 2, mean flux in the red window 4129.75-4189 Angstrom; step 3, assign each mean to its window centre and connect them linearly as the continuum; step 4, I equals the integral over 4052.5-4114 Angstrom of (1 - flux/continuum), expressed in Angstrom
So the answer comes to 4.7 Angstrom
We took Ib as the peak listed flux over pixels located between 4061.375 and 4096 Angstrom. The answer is 6.223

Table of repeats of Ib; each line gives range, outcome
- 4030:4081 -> 6.468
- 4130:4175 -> 6.588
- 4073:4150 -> 6.728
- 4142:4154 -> 6.33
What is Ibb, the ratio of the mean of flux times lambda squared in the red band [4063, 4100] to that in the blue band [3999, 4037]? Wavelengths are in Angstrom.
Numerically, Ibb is 0.94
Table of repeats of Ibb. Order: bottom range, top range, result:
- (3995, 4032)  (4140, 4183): 1.05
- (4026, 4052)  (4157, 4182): 1.02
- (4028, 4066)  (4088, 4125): 0.93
